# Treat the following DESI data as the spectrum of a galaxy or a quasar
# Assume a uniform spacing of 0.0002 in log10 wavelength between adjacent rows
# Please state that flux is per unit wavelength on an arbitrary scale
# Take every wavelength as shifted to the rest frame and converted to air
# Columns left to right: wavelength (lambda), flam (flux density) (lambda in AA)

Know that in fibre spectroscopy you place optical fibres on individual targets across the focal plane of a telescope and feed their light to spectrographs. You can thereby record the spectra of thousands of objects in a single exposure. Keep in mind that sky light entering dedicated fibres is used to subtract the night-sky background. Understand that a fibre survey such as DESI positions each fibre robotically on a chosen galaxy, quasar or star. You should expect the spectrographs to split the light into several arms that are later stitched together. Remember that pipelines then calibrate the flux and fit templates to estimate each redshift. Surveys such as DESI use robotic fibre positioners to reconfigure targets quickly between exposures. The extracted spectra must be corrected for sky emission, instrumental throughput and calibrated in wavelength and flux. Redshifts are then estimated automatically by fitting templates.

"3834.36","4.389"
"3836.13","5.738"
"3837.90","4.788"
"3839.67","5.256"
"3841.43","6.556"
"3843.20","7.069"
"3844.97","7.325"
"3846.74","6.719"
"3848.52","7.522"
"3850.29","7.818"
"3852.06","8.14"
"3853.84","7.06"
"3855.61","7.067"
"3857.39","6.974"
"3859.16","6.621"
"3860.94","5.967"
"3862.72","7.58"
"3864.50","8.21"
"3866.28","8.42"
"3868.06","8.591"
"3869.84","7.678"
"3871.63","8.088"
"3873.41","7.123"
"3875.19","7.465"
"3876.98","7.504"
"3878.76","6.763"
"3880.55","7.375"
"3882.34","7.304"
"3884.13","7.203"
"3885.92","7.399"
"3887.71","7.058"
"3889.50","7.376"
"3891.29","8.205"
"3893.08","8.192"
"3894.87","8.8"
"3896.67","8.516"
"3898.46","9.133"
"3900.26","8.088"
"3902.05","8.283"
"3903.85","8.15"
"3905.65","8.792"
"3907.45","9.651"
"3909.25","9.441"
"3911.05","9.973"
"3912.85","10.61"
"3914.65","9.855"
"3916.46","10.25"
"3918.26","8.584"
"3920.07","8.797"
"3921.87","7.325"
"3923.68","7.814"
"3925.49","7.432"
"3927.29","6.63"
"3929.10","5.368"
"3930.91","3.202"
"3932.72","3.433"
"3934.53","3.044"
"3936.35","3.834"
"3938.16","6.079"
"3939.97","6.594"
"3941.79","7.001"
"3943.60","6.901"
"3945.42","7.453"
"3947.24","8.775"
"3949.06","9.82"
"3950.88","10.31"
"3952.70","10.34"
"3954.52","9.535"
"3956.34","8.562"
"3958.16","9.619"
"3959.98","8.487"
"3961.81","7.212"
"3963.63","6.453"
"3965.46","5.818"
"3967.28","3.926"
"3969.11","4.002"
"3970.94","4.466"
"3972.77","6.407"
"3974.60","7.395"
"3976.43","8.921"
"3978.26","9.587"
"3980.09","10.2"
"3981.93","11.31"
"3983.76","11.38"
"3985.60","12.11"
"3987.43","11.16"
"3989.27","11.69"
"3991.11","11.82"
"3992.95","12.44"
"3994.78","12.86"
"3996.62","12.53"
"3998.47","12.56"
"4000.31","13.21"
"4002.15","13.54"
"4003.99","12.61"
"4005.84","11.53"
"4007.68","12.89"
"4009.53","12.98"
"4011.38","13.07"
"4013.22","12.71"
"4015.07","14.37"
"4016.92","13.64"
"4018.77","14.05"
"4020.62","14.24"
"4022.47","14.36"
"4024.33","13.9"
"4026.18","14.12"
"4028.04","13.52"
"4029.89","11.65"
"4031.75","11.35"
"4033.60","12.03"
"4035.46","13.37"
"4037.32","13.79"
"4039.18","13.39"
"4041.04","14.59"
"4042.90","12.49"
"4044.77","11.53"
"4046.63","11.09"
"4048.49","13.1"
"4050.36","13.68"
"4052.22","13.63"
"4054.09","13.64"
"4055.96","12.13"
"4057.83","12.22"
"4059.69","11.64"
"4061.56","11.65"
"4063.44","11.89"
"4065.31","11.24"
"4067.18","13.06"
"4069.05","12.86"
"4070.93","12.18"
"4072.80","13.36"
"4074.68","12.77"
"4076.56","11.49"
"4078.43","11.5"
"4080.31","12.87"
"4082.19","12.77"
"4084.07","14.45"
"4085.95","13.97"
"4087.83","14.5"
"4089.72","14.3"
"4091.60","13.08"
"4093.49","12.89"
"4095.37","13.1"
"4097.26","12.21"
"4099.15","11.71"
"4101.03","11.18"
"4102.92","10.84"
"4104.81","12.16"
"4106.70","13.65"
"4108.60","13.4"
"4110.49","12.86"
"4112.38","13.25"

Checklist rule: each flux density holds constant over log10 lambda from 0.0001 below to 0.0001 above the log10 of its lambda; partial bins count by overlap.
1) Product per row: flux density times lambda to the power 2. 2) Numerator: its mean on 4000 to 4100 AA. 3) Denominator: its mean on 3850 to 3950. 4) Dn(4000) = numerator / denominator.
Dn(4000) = 1.84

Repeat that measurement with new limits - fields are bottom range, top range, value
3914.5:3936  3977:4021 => 1.95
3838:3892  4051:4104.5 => 1.93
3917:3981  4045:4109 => 1.88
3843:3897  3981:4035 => 1.82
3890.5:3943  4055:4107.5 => 1.79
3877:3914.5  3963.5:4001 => 1.20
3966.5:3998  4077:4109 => 1.41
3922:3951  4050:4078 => 2.07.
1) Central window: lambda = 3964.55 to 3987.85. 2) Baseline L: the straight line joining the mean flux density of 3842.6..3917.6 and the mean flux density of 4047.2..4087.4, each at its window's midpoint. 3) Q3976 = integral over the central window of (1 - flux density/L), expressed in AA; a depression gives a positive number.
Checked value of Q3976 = 5.1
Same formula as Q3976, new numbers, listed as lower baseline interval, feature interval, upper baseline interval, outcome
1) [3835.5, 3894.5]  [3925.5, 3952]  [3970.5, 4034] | 9.3 AA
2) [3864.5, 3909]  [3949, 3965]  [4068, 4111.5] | 1.4 AA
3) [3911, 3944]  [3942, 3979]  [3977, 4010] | 6.4 AA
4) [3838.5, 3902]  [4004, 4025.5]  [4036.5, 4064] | -3.2 AA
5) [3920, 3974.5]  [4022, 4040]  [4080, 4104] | -4.9 AA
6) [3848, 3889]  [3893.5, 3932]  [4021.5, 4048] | 2.4 AA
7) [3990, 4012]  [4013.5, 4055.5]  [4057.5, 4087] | -2.1 AA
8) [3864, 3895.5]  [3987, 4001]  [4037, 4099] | -2.0 AA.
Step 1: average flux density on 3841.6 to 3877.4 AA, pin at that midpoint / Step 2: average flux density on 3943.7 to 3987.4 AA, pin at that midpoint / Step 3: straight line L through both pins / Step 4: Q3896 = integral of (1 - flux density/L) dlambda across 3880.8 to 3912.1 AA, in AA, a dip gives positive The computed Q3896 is -2.23 AA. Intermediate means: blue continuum 7.43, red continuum 8.38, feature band 8.32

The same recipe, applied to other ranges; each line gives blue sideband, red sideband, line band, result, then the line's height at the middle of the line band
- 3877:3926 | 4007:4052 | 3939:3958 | 3.0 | 10.1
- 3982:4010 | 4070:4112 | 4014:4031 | -1.7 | 12.4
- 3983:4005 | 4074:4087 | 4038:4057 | -0.4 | 12.7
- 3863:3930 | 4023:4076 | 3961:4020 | 2.3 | 10.9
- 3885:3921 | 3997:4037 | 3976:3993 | 1.2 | 11.9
